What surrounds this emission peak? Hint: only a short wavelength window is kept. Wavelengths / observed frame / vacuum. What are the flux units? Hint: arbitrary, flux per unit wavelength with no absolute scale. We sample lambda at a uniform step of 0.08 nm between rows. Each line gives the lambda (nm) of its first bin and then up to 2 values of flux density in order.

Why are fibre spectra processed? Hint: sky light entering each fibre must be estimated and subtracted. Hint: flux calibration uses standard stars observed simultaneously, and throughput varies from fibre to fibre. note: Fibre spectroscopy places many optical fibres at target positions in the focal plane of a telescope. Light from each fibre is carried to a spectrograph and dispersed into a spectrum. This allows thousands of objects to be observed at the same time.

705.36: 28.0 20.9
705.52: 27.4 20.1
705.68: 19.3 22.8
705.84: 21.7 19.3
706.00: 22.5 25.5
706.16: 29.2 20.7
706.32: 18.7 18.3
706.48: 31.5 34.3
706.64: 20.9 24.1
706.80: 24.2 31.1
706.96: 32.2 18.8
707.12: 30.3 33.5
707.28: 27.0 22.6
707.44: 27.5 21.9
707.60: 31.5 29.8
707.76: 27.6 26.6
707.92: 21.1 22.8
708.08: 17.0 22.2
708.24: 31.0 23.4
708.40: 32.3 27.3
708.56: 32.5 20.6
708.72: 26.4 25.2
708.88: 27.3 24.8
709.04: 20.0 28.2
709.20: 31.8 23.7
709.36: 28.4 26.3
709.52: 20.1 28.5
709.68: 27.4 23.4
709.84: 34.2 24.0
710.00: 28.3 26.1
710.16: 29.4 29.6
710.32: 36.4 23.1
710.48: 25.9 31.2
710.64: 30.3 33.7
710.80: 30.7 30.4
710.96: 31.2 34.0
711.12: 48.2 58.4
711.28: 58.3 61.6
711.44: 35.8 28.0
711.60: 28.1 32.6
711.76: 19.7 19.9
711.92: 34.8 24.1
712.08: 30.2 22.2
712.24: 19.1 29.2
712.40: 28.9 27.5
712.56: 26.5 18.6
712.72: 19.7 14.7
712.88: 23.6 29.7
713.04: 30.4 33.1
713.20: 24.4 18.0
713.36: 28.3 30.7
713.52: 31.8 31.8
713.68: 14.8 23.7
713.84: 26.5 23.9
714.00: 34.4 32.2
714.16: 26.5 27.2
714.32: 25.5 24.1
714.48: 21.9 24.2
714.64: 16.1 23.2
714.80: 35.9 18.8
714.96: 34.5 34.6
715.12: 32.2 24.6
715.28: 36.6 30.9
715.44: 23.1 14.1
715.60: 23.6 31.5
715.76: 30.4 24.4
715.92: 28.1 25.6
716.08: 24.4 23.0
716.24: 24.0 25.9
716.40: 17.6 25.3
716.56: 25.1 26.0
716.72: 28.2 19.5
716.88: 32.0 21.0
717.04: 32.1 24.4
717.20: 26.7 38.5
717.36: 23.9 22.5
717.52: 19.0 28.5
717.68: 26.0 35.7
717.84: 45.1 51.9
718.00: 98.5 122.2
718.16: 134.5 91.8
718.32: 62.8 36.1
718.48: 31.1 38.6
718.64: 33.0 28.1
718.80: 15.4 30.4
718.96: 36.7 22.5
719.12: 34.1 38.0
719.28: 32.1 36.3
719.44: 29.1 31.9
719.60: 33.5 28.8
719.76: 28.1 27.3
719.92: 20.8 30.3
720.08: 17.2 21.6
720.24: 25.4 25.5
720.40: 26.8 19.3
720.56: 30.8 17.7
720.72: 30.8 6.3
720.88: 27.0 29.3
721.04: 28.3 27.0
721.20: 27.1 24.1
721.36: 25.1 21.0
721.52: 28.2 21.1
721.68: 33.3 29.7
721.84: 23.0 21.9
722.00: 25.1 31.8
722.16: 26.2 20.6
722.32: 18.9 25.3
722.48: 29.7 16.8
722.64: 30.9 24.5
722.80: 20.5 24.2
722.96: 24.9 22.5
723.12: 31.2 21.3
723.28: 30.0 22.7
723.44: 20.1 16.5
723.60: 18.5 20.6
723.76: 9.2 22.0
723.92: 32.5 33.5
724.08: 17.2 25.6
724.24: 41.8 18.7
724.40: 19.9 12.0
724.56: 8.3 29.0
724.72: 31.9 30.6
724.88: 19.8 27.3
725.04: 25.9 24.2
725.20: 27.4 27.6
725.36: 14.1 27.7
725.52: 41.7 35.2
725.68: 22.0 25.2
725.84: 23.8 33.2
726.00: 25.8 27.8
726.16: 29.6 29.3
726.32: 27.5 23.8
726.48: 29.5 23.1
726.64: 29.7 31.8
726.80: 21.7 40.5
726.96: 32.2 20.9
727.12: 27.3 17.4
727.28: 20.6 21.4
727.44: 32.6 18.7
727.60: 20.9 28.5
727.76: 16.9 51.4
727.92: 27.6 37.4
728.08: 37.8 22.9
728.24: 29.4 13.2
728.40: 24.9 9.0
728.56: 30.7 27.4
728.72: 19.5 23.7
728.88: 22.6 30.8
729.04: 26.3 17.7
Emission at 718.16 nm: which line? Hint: [O III]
